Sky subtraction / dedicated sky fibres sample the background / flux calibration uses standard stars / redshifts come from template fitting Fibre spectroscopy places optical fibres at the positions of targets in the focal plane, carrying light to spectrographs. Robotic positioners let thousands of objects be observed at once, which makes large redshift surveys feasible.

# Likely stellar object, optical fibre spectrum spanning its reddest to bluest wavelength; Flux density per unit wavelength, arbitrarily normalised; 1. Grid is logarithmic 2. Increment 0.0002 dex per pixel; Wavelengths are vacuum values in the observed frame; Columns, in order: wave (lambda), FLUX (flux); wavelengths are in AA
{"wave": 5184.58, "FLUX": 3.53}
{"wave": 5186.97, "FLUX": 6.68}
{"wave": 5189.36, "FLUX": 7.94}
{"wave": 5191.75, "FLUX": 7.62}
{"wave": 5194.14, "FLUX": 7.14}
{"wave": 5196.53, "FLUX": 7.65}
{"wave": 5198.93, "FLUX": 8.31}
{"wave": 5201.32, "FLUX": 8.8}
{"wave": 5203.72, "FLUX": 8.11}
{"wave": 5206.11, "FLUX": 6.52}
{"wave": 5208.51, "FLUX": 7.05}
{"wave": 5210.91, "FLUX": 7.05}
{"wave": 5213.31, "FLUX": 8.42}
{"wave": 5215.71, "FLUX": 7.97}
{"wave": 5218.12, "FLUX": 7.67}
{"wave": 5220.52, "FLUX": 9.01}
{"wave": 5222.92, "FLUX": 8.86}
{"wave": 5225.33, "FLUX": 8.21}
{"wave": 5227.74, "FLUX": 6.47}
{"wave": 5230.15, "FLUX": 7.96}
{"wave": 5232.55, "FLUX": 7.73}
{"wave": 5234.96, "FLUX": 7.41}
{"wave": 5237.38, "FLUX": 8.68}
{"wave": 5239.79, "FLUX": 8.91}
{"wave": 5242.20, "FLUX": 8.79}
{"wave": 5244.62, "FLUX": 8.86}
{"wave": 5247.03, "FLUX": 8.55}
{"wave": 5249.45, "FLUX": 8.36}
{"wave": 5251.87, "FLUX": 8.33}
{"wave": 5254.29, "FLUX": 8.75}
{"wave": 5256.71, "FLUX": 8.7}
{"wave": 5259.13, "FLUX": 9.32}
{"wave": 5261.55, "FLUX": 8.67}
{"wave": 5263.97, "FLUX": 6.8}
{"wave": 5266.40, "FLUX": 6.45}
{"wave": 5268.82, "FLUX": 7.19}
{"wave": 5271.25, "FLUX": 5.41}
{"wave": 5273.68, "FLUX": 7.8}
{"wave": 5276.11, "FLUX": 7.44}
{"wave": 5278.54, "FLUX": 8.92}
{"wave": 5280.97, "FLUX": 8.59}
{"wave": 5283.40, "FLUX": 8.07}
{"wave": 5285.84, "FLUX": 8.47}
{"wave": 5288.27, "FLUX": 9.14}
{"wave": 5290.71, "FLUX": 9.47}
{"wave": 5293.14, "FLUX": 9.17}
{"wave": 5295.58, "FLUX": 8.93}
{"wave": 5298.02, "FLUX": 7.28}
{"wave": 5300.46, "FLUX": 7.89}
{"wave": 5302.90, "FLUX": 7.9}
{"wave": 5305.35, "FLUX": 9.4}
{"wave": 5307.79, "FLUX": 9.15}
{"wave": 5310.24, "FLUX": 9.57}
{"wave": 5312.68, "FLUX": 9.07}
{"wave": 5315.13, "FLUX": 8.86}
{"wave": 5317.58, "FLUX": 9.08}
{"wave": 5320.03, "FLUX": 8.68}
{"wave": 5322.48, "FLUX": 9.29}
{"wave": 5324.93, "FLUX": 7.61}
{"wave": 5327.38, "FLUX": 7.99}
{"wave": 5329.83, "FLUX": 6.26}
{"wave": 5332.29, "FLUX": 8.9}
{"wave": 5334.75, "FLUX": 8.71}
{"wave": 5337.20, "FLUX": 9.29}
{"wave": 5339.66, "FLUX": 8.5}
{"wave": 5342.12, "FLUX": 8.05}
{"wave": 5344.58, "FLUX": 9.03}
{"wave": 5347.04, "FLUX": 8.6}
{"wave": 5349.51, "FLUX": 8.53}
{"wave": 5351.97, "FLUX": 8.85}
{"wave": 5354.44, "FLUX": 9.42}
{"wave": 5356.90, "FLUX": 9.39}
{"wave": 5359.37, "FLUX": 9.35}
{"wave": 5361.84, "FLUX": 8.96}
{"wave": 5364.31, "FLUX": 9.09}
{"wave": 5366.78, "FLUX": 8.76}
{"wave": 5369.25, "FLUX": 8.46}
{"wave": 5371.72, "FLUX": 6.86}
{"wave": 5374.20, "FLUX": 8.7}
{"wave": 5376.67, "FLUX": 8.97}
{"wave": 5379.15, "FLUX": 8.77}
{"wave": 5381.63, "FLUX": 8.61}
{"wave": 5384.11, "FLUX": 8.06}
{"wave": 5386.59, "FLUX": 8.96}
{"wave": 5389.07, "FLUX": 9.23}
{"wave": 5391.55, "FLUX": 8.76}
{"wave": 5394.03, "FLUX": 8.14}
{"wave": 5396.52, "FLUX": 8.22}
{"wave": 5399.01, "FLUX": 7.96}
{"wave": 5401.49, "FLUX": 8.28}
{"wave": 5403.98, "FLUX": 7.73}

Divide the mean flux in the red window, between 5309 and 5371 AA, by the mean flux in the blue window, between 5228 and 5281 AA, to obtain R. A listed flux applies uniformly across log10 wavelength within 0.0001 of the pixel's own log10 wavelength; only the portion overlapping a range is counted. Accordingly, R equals 1.1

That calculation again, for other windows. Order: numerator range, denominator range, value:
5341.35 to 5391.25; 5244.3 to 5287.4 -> 1.09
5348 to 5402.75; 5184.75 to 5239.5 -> 1.12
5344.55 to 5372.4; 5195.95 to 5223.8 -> 1.11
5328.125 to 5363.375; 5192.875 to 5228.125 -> 1.11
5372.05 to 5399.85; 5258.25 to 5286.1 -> 1.11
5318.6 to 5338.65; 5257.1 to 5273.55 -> 1.13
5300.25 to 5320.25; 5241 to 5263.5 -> 1.03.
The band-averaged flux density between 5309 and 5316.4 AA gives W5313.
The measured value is 9.16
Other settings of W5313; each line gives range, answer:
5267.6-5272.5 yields 6.31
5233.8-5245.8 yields 8.53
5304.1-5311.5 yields 9.36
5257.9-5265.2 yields 8.26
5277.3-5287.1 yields 8.52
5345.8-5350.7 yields 8.56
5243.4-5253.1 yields 8.52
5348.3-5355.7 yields 8.94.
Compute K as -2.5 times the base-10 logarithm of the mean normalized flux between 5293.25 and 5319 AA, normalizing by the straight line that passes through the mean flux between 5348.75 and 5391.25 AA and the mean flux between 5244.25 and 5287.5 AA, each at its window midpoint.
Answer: -0.05 mag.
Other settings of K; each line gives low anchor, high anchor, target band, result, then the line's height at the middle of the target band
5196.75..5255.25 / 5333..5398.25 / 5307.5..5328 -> -0.04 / 8.49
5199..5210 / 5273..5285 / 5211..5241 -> -0.03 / 7.83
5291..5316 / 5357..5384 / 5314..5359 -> 0.01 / 8.7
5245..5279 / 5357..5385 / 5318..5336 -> 0.01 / 8.34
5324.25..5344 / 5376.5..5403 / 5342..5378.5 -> -0.05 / 8.35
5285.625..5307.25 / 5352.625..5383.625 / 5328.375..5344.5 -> 0.05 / 8.71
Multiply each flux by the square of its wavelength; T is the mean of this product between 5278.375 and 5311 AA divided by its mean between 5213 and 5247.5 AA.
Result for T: 1.08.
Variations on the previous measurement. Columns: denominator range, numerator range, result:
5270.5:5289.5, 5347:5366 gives 1.16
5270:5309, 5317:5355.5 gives 1.04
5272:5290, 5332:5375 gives 1.08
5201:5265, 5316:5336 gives 1.06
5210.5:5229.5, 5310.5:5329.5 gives 1.12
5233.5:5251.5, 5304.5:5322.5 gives 1.10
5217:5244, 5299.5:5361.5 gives 1.11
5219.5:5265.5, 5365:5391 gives 1.08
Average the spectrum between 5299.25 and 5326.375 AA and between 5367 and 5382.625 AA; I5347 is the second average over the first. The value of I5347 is 0.96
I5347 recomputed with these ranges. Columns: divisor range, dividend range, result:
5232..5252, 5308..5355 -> 1.03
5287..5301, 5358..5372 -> 1.00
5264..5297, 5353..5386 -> 1.09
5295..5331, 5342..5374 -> 1.03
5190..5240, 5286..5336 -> 1.10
